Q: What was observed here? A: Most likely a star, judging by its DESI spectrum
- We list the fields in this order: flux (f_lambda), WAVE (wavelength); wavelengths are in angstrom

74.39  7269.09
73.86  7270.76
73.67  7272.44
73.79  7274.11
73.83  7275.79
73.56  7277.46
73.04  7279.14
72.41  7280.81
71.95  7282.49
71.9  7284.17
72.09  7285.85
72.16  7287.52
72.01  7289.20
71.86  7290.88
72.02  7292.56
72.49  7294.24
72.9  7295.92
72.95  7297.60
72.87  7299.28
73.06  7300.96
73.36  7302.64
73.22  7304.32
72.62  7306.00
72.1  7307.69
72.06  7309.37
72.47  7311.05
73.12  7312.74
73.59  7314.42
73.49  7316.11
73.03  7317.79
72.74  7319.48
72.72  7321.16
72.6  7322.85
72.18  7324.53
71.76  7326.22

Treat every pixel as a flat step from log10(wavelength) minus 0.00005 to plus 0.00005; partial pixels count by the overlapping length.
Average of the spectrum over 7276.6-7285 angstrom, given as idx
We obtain 72.6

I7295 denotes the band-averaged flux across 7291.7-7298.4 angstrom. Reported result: 72.6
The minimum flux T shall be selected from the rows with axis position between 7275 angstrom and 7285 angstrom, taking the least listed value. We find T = 71.9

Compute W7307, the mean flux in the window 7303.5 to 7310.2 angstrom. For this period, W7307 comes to 72.5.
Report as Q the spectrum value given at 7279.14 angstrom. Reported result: 73.04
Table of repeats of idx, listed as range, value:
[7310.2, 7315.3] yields 73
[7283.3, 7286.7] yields 72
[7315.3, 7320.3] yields 73.1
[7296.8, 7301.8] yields 73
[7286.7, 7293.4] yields 72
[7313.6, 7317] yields 73.5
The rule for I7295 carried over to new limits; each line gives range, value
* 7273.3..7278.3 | 73.7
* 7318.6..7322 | 72.7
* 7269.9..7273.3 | 73.8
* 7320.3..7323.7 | 72.8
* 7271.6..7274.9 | 73.8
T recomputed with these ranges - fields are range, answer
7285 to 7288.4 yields 72.09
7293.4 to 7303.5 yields 72.49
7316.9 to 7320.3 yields 72.74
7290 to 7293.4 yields 71.86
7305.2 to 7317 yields 72.06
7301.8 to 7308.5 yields 72.1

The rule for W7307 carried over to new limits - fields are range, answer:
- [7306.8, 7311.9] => 72.1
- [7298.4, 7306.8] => 73.1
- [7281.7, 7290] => 72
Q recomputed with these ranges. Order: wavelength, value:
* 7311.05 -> 72.47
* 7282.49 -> 71.95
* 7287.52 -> 72.16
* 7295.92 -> 72.9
